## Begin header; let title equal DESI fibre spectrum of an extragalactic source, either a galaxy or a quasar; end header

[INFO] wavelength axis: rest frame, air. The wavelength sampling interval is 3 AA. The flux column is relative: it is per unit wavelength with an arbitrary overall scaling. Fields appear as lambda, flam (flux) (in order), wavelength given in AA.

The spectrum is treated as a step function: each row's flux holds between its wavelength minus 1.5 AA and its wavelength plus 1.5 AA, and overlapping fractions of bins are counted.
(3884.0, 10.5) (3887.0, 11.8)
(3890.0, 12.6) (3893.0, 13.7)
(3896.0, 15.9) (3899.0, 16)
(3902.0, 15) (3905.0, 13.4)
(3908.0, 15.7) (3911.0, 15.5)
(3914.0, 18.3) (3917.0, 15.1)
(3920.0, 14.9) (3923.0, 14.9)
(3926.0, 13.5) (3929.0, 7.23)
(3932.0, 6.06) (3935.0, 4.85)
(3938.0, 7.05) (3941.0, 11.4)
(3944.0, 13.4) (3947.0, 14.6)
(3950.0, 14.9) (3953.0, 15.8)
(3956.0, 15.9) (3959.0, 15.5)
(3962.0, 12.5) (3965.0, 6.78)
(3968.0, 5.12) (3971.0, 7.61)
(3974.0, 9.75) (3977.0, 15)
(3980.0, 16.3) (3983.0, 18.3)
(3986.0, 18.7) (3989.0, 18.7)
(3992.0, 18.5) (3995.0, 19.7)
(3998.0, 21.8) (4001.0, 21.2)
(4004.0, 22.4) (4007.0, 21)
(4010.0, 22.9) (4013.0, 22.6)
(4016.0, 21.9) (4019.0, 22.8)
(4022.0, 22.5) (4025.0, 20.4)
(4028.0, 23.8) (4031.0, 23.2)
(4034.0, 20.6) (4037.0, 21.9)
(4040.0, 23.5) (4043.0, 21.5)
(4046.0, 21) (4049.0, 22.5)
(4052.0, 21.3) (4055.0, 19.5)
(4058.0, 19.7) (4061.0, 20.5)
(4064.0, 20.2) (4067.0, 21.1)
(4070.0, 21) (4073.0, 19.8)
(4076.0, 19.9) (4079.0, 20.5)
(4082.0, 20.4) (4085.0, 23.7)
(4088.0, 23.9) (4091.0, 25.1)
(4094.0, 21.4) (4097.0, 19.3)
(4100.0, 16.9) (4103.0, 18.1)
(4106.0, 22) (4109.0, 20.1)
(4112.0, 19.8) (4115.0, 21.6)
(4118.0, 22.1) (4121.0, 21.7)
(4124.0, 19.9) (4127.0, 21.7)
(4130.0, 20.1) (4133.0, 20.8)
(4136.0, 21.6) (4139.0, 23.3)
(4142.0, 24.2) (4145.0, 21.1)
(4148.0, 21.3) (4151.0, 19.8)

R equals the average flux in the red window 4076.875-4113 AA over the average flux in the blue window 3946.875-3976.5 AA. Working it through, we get 1.77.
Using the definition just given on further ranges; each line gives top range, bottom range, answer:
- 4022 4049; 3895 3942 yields 1.72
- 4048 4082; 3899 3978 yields 1.66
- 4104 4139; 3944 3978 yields 1.74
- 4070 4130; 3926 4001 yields 1.57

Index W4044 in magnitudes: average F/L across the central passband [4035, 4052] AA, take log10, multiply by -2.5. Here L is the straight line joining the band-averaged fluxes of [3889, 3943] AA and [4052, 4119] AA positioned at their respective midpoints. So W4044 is -0.17 mag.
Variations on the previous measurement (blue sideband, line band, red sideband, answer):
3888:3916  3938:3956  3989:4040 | 0.29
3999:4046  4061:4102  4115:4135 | 0.03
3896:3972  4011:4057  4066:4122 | -0.23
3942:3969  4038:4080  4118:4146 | -0.16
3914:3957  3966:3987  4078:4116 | 0.15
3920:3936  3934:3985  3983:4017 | 0.19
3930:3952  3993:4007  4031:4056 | -0.25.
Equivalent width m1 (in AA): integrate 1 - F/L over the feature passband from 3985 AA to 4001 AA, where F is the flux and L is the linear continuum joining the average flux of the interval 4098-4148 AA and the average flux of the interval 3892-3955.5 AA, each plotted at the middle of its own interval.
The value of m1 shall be -3.8 AA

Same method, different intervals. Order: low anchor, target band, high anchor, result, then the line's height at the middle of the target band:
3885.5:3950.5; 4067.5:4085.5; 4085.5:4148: -1.1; 19.6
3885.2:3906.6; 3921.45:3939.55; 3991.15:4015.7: 8.1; 16.4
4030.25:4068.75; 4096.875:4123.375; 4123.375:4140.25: 1.3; 21.3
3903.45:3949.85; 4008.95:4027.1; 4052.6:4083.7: -4.9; 17.5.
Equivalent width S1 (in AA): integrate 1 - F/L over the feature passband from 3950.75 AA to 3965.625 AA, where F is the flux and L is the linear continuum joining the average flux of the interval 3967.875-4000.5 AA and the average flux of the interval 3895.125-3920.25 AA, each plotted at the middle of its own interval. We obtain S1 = 2.0 AA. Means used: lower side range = 15.6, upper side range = 16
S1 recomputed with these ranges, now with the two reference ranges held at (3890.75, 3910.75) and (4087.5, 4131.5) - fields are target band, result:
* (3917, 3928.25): 1.1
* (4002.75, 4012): -2.2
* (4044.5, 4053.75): -1.2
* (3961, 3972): 5.9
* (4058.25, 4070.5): -0.6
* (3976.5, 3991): -0.3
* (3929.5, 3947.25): 7.7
